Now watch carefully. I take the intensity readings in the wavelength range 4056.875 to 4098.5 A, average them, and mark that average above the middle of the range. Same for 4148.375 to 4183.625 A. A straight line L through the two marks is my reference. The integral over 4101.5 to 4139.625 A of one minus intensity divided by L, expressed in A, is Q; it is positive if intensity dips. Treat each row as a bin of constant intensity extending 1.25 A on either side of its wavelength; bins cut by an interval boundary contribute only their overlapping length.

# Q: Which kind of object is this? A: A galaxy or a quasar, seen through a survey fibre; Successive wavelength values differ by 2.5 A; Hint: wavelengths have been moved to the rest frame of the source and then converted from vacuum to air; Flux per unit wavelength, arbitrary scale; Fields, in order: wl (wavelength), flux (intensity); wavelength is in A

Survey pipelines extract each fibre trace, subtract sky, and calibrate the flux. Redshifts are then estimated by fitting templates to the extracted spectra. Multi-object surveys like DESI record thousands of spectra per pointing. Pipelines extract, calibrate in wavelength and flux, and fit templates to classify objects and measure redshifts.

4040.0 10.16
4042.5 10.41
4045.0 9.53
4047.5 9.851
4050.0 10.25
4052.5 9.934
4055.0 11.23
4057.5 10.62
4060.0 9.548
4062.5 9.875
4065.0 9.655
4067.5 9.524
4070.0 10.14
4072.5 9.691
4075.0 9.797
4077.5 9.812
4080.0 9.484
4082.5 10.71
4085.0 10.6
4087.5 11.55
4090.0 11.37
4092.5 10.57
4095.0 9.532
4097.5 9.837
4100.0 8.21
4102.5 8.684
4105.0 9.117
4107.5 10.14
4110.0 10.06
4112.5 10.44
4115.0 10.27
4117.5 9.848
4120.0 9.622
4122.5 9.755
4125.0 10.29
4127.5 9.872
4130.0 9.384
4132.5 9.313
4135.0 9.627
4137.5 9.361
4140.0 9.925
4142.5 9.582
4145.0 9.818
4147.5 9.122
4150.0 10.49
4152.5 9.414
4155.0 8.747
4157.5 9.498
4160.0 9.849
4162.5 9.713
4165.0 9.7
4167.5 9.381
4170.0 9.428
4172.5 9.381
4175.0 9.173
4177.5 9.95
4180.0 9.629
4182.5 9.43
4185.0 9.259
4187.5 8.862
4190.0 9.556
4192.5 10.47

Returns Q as 0.5 A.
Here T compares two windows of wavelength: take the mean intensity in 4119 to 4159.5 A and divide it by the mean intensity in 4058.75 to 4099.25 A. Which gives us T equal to 0.95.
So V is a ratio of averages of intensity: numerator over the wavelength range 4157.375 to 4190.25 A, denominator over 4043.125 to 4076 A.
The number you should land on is 0.95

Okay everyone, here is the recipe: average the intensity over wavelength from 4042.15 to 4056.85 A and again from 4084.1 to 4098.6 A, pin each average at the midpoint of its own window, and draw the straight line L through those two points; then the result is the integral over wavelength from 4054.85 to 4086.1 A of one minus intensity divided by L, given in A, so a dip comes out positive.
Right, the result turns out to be 1.2 A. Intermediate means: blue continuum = 10.2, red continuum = 10.6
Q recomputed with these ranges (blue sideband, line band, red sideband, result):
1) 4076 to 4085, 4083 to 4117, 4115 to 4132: -0.3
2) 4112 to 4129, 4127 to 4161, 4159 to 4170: 0.8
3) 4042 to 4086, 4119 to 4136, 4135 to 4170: 0.0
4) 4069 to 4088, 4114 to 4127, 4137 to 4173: -0.1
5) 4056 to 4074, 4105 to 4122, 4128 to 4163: -0.5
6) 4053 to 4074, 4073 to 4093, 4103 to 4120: -1.0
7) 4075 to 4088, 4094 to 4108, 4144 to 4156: 1.2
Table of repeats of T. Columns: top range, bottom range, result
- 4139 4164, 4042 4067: 0.96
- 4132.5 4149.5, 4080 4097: 0.91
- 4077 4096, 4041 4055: 1.04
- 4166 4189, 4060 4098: 0.93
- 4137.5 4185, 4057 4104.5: 0.96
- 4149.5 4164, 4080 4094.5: 0.89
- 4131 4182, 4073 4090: 0.92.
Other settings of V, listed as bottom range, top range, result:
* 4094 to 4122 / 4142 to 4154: 1.01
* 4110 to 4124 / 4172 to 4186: 0.95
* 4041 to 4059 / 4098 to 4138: 0.94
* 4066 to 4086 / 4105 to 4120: 1.01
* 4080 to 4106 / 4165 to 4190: 0.94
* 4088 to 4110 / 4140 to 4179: 0.98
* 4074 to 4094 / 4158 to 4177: 0.91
